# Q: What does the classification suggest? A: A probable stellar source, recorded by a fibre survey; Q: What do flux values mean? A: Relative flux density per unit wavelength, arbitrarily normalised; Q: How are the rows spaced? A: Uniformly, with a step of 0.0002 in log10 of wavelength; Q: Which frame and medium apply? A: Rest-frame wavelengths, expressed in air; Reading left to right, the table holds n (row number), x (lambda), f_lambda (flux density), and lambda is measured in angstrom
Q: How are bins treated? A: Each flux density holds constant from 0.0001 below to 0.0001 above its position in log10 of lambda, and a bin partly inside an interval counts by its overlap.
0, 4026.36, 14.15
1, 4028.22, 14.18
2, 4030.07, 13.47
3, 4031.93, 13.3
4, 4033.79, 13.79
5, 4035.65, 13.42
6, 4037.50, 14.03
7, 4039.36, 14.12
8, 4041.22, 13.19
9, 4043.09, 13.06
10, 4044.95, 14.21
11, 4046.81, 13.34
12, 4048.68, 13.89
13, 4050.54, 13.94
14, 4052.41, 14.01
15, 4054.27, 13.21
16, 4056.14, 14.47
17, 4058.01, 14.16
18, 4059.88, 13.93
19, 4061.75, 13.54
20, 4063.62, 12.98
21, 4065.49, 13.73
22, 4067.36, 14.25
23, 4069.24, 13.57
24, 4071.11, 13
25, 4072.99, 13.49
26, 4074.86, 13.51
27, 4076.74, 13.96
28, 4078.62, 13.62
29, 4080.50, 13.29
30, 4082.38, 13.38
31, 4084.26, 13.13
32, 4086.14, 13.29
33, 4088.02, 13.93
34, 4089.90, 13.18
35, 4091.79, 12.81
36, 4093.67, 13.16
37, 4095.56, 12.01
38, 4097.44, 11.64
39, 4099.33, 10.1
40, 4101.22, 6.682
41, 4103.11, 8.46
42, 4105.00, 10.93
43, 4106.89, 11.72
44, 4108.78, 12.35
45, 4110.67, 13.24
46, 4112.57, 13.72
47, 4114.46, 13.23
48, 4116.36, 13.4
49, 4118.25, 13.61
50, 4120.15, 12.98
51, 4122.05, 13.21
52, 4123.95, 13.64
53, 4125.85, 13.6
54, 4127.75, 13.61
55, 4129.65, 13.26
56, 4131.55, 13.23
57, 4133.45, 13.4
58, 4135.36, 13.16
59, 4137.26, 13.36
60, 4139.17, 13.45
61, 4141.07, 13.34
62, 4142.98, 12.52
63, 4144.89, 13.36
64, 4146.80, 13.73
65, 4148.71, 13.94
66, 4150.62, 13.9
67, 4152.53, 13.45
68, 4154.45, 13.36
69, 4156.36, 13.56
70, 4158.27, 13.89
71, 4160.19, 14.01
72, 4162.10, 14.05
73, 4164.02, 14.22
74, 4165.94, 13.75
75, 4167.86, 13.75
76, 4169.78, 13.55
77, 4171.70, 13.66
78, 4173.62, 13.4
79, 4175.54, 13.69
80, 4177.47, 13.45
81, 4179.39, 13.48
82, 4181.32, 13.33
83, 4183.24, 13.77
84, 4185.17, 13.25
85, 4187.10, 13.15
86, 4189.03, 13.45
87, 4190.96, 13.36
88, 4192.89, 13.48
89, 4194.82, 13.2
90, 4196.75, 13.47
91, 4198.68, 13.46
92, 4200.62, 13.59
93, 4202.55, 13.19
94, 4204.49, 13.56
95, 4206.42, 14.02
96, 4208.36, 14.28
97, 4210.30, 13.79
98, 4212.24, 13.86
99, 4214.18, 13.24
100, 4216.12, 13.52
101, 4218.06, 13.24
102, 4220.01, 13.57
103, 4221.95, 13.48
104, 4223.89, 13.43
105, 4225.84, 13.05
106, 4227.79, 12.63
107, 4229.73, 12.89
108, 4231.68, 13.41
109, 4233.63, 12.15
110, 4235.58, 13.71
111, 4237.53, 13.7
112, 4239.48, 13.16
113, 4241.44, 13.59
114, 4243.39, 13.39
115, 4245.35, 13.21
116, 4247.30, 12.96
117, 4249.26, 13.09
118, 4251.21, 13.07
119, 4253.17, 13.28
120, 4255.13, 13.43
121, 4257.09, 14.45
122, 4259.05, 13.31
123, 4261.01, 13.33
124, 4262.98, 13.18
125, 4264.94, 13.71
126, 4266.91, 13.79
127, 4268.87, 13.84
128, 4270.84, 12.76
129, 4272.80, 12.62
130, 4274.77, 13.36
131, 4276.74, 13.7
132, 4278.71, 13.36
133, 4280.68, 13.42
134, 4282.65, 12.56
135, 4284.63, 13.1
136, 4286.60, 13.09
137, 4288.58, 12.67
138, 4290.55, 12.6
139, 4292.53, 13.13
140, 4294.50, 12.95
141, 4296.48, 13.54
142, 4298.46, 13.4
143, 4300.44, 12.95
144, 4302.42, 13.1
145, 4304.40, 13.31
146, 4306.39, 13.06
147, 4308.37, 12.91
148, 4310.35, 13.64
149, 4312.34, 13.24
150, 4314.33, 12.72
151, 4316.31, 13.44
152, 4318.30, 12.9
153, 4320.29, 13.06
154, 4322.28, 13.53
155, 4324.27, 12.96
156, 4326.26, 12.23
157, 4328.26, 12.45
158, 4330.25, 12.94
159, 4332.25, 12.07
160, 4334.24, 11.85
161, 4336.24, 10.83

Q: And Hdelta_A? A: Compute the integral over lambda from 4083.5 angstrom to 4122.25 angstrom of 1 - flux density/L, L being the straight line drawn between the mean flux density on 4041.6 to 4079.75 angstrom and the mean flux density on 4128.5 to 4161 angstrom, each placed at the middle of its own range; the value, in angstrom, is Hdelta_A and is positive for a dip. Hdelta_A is 3.9 angstrom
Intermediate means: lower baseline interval 13.7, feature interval 12.2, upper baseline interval 13.5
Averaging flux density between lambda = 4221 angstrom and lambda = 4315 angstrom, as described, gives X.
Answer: 13.2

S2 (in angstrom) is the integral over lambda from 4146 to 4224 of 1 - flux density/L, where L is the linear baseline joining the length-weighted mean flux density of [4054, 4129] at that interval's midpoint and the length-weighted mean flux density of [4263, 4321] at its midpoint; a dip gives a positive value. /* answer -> -3.47 angstrom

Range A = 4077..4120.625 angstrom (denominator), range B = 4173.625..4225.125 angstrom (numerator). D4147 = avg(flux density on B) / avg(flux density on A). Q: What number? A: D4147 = 1.1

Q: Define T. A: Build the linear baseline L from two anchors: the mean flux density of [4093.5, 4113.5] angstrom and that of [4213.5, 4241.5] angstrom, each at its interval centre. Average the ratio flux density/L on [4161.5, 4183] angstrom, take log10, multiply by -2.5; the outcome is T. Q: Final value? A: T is -0.11 mag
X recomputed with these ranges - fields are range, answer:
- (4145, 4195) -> 13.6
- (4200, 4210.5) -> 13.7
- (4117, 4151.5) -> 13.4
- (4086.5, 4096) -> 13.1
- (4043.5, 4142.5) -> 13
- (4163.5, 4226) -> 13.5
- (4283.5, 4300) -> 13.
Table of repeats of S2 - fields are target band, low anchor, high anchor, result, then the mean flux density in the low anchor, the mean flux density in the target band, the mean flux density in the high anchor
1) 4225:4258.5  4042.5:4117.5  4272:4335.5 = -0.7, 12.9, 13.2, 13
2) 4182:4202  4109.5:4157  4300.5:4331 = -0.2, 13.4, 13.4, 13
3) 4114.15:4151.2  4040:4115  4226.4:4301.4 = -1.1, 12.9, 13.4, 13.2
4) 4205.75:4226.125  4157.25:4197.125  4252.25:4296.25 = -0.2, 13.6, 13.6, 13.3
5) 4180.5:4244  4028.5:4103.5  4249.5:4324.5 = -1.0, 13.1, 13.4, 13.2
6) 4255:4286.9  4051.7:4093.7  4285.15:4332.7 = -0.6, 13.6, 13.4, 13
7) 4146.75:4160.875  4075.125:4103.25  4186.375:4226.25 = -0.8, 12.3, 13.7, 13.5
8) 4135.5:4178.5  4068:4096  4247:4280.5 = -0.8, 13.3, 13.6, 13.4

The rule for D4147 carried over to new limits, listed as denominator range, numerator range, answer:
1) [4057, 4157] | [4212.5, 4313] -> 1.02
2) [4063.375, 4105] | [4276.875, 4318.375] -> 1.05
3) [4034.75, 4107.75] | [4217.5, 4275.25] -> 1.02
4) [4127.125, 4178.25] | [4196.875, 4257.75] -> 0.99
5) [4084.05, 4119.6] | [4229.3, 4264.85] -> 1.10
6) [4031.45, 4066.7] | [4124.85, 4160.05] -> 0.98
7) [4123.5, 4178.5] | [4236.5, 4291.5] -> 0.98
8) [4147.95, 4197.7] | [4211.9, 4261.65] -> 0.98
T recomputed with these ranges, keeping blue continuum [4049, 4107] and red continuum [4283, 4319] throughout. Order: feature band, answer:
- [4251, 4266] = -0.04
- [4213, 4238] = -0.02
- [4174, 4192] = -0.04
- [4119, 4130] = -0.04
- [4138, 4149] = -0.04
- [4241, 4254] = -0.02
